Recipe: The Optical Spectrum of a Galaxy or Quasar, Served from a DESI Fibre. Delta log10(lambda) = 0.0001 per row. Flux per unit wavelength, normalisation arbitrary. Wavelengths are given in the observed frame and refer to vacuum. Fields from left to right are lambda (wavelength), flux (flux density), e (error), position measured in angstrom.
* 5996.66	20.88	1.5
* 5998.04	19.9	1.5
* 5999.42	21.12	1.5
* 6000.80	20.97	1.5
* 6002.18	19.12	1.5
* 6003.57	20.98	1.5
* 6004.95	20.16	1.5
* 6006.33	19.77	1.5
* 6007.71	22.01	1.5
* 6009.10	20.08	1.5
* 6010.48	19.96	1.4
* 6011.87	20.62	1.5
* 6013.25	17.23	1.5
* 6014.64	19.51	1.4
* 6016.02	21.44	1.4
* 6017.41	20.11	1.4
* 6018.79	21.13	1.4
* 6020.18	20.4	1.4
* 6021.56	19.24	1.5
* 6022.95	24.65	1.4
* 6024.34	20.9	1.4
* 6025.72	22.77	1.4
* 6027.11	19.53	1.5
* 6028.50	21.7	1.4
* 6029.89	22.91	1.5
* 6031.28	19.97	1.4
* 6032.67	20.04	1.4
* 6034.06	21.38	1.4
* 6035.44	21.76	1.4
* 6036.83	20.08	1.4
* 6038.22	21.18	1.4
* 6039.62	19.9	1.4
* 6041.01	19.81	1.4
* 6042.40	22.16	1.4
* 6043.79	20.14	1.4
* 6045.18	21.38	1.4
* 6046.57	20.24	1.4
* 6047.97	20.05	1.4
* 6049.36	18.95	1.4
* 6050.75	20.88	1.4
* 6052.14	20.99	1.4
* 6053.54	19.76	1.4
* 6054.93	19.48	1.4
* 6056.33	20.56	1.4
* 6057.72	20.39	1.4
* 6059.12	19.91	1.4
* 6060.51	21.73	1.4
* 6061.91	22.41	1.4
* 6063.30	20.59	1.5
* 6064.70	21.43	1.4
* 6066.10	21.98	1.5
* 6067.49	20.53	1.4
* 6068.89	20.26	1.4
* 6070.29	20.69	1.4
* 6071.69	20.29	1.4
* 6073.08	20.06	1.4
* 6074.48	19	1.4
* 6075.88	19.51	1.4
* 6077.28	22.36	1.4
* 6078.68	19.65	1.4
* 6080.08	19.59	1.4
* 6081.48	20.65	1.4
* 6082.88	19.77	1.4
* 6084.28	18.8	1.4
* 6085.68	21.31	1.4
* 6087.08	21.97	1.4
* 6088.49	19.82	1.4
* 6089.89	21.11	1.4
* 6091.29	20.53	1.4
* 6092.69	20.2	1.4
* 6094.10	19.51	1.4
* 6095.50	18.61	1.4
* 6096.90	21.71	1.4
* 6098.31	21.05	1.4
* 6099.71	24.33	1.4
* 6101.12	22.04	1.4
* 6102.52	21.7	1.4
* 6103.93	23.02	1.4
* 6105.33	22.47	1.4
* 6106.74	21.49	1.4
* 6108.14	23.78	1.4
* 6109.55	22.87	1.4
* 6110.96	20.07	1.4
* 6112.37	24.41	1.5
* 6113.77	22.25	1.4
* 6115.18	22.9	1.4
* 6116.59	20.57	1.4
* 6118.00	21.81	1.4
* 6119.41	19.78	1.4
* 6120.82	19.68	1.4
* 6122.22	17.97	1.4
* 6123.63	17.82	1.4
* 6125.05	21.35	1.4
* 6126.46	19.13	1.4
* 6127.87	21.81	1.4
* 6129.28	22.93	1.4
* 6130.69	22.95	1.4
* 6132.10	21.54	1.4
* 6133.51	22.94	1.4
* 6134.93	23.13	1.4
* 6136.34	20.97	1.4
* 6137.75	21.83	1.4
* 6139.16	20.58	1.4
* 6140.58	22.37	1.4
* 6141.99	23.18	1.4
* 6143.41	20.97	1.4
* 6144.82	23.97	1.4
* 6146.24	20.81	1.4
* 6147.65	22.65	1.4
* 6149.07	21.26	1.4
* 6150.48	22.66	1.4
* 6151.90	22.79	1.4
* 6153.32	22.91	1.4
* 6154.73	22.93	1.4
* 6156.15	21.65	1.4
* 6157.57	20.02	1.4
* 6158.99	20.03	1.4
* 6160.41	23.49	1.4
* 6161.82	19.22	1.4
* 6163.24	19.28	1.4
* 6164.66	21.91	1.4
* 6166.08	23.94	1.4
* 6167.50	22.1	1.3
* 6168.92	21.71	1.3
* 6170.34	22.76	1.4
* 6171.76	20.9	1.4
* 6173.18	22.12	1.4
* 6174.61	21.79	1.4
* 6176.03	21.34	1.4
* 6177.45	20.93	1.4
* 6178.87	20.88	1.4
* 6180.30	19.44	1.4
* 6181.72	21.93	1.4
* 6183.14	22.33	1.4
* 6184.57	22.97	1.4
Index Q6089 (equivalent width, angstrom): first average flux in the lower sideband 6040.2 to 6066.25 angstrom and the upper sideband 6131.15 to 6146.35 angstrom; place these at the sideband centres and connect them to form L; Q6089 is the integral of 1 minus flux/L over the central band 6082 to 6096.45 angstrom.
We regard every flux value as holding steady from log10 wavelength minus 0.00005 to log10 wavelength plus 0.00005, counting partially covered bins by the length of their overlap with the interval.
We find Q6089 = 0.7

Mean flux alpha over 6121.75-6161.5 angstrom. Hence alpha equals 21.7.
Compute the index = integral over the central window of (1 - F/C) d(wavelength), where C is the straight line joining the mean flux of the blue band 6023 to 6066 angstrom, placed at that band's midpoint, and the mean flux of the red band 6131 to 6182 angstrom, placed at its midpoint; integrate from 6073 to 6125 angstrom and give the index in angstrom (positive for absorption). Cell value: 0.8 angstrom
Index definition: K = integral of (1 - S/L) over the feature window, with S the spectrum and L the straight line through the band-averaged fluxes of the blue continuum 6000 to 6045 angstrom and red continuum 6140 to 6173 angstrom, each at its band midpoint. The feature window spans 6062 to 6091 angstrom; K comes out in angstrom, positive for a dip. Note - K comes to 0.9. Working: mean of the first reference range 20.7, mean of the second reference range 21.9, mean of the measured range 20.5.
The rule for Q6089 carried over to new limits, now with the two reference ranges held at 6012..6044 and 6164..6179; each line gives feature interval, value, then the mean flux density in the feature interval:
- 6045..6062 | 0.45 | 20.4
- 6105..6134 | 0.08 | 21.4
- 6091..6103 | 0.13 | 21.1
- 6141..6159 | -0.28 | 22.1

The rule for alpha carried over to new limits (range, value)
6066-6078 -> 20.5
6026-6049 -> 20.8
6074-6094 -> 20.3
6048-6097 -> 20.4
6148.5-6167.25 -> 21.7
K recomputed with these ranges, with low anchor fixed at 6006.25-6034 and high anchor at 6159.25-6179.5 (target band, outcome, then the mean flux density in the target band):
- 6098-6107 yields -0.5 angstrom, 22.4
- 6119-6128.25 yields 0.8 angstrom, 19.6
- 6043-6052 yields 0.2 angstrom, 20.4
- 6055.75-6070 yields 0.0 angstrom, 21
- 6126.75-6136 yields -0.4 angstrom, 22.3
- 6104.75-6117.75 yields -0.6 angstrom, 22.3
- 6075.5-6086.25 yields 0.4 angstrom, 20.2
